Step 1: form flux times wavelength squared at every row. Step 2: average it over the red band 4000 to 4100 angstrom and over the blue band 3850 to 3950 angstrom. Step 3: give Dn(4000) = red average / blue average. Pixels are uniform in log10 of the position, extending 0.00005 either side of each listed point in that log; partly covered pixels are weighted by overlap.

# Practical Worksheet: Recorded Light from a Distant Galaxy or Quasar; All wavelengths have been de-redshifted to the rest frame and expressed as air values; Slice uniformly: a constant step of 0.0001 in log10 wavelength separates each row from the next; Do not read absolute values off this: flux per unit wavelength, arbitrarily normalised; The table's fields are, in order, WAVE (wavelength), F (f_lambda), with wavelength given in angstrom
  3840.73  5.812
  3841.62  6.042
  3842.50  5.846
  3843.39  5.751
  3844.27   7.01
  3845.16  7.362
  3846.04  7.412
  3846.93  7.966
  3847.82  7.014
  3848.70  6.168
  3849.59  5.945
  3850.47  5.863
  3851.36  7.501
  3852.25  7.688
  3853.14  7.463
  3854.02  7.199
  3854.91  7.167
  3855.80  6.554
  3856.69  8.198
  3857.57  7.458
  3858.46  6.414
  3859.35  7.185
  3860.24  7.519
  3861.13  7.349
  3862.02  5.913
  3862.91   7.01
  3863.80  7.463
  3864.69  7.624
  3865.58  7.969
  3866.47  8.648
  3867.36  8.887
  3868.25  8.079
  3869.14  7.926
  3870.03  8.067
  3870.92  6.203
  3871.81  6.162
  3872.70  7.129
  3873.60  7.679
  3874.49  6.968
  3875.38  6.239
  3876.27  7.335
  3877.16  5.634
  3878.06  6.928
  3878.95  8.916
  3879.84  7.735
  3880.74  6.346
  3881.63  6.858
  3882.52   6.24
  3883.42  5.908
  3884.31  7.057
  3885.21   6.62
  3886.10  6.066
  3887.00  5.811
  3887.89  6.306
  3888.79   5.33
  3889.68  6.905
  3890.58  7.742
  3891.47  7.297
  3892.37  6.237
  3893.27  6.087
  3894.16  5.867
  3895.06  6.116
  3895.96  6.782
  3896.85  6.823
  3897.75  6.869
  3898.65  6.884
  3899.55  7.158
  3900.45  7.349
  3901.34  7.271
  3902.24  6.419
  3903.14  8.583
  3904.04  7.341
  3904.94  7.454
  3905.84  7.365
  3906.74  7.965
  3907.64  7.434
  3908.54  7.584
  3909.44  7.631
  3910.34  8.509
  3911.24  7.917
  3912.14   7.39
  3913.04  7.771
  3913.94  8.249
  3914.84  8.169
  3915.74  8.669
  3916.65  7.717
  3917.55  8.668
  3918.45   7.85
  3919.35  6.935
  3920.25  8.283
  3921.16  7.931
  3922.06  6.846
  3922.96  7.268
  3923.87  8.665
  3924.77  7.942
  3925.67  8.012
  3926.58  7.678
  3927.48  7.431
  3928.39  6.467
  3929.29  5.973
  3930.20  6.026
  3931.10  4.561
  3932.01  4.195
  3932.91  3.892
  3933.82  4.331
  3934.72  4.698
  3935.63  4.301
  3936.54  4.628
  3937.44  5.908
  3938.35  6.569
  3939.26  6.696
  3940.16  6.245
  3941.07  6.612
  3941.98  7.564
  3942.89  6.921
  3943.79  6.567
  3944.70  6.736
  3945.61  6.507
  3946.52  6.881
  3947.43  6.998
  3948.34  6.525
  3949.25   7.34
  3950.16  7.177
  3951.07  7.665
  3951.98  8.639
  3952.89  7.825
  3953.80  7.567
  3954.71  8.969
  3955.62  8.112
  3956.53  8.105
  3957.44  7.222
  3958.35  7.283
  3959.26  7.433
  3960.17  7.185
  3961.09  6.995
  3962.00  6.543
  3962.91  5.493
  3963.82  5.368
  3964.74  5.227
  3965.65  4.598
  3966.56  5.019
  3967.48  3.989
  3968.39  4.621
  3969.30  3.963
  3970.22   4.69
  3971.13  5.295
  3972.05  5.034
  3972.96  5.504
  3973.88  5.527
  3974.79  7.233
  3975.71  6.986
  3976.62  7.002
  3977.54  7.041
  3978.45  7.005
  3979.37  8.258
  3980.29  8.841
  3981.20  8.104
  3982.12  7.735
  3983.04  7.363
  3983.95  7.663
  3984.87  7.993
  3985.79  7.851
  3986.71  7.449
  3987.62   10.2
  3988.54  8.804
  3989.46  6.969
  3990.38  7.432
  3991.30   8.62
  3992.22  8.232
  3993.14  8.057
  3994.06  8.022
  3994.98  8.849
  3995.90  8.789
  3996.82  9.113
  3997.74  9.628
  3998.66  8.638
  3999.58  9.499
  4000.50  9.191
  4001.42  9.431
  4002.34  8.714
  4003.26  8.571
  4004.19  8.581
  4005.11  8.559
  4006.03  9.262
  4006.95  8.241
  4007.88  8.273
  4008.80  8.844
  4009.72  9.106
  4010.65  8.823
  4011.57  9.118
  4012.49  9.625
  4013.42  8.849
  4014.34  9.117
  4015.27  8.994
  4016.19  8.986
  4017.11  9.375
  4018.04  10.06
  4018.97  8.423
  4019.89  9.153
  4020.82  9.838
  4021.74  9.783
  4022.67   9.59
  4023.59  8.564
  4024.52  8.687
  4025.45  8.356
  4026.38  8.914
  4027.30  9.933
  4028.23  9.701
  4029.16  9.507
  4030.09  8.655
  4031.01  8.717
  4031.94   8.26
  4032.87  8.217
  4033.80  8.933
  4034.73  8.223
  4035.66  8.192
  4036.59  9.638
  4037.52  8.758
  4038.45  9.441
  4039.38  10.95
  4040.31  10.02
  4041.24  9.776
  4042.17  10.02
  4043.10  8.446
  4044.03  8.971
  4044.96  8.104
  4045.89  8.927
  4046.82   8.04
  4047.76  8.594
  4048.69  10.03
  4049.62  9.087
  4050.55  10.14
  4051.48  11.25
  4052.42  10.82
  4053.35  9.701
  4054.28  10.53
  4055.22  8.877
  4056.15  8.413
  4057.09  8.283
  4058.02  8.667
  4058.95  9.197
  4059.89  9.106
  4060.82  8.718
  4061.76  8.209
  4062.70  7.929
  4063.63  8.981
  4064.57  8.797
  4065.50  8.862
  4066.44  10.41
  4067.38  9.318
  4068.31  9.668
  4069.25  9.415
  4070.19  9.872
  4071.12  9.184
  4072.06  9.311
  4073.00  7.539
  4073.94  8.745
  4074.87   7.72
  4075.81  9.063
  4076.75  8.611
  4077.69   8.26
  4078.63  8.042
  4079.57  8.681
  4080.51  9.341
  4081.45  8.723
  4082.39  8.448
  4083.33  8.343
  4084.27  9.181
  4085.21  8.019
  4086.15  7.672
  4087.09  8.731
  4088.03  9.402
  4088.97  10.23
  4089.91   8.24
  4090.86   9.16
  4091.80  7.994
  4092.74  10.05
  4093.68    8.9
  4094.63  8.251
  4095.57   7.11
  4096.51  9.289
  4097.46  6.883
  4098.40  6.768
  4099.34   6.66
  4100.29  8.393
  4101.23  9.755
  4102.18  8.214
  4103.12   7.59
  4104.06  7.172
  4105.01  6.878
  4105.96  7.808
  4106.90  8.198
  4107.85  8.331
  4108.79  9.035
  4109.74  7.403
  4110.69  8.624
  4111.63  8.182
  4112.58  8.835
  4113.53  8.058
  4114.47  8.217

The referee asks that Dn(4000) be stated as 1.38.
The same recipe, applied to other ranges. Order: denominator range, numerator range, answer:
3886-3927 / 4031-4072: 1.34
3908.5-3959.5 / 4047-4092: 1.36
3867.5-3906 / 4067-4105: 1.37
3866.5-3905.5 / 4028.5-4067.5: 1.43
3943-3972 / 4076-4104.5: 1.38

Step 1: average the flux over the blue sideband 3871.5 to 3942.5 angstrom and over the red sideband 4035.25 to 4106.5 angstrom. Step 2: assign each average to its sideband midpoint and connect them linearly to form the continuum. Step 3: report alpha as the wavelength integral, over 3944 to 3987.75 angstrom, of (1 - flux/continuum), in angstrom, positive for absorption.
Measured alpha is 4.3 angstrom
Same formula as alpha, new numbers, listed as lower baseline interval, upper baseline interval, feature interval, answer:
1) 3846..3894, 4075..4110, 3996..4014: -2.60 angstrom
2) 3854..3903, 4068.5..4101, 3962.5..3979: 4.60 angstrom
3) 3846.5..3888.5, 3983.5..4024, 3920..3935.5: 2.78 angstrom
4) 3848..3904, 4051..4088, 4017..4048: -1.86 angstrom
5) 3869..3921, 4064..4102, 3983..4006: -1.64 angstrom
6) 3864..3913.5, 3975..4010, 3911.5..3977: 9.47 angstrom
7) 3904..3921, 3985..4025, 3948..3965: 2.23 angstrom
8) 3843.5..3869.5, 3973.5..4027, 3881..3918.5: 2.59 angstrom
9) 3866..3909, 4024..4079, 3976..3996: 0.62 angstrom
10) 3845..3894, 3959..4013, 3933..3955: 2.26 angstrom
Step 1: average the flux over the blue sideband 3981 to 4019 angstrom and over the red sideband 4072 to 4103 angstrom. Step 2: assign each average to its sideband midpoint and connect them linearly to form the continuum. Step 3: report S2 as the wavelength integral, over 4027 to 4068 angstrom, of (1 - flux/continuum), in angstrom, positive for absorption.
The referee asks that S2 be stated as -3.0 angstrom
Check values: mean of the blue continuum 8.65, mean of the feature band 9.17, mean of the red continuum 8.46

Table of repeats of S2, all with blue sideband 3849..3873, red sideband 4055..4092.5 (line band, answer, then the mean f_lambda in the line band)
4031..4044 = -0.9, 9.12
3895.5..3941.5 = 4.2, 6.98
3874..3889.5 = 1.7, 6.62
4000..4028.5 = -2.3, 9.05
